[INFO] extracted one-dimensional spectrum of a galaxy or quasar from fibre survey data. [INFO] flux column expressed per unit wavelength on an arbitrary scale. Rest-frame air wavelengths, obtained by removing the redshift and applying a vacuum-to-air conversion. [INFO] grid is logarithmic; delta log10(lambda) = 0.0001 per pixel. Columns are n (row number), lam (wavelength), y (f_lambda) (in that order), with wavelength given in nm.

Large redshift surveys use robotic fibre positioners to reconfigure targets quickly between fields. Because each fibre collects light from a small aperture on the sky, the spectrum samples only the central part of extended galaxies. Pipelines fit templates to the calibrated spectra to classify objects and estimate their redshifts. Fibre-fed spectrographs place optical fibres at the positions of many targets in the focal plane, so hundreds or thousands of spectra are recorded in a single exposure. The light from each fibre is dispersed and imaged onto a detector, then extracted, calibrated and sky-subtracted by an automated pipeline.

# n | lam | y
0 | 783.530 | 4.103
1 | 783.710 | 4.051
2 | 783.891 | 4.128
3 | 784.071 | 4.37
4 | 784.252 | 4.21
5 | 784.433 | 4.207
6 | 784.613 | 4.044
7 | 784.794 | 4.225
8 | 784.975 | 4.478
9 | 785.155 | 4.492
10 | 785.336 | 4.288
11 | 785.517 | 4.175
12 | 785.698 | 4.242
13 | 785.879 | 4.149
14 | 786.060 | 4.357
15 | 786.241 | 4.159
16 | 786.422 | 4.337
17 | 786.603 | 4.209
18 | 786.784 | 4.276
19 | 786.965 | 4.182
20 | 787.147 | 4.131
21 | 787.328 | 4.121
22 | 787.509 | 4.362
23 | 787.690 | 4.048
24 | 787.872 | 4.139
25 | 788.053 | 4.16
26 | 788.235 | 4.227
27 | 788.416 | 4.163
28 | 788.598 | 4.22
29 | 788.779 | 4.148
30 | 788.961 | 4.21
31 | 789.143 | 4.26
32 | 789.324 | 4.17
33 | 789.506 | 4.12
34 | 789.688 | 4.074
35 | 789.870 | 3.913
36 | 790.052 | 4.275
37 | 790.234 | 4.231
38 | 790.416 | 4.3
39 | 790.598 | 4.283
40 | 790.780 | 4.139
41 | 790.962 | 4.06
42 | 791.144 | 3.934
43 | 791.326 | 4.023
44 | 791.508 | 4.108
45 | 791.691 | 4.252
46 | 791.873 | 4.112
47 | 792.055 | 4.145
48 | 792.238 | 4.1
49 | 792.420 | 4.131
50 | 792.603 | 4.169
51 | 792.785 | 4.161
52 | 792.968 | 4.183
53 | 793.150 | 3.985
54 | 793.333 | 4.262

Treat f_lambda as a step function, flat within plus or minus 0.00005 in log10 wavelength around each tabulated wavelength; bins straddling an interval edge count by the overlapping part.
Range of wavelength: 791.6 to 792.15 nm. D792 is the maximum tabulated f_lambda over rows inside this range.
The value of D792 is 4.252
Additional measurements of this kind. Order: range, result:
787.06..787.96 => 4.362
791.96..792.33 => 4.145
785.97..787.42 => 4.357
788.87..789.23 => 4.26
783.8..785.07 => 4.478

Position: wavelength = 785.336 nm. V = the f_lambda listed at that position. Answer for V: 4.288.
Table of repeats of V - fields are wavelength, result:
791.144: 3.934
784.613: 4.044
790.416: 4.3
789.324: 4.17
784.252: 4.21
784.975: 4.478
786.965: 4.182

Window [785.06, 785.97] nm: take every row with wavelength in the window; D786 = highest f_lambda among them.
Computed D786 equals 4.492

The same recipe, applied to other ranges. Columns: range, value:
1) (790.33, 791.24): 4.3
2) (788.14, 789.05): 4.227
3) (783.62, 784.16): 4.37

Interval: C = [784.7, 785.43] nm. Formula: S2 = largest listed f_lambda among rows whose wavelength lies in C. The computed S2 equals 4.492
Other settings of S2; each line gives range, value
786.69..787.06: 4.276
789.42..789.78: 4.12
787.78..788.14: 4.16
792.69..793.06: 4.183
